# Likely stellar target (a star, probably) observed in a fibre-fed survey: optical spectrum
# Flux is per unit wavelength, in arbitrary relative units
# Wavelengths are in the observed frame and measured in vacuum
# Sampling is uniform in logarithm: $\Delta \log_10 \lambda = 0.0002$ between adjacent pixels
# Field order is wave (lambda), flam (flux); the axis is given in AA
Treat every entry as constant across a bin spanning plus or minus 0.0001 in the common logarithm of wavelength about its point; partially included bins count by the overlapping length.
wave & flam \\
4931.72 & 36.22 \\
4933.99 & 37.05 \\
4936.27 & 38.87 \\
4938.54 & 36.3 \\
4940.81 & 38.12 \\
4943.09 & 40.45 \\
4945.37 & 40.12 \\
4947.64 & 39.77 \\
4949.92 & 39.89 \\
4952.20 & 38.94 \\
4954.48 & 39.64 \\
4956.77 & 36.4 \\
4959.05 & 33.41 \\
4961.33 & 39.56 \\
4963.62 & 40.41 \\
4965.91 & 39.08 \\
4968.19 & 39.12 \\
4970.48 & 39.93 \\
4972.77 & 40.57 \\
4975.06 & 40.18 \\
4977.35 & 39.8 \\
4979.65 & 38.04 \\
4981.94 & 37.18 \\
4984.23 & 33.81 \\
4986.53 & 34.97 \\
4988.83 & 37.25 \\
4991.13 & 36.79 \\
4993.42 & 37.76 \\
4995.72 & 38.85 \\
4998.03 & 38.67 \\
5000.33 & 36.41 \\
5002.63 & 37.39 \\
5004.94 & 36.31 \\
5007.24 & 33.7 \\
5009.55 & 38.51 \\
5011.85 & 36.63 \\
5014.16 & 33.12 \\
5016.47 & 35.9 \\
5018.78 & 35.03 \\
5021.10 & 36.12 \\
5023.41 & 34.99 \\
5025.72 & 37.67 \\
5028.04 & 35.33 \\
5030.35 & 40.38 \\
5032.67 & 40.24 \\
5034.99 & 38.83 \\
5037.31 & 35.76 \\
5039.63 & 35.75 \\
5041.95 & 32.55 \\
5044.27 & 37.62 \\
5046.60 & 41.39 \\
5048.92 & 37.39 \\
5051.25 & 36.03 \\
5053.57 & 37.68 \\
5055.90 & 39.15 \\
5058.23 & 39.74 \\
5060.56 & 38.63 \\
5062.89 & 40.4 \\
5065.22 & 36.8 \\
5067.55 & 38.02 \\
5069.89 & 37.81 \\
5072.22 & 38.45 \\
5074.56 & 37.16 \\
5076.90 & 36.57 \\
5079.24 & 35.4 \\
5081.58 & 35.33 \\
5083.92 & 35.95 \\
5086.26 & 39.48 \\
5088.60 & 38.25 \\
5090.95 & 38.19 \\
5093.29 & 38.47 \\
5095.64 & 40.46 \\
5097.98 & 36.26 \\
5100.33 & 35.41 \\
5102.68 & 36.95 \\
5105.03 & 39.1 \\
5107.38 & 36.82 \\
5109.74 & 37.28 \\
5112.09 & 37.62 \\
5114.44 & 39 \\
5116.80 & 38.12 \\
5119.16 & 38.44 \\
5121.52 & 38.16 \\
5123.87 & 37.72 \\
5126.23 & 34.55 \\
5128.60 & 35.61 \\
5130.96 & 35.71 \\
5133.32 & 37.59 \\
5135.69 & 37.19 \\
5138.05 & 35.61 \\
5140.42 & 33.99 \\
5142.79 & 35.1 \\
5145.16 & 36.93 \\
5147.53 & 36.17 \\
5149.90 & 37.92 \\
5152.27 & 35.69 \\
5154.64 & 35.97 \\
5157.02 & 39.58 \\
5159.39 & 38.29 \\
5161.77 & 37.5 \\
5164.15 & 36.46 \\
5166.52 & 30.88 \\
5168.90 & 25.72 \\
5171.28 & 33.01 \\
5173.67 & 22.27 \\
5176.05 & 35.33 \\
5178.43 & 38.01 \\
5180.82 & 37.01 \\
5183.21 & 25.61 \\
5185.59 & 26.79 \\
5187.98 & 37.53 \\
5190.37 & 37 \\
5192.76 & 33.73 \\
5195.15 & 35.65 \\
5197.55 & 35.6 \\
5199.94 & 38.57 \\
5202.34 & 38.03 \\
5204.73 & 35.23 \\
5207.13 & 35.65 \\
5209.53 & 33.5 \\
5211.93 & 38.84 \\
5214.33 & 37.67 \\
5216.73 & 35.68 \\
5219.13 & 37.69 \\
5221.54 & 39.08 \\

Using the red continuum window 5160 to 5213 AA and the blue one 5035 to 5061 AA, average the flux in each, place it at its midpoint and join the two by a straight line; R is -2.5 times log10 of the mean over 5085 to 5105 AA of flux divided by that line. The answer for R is -0.05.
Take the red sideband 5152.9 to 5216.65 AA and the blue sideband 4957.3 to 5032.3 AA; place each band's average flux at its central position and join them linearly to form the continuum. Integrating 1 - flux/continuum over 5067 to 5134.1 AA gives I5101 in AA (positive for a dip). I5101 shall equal -2.9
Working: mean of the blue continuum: 37.3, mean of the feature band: 37.4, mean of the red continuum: 34.6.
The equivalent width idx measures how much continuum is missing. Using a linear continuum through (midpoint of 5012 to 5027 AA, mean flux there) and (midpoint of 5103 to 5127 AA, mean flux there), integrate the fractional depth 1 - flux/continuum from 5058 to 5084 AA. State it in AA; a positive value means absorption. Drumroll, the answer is -0.6 AA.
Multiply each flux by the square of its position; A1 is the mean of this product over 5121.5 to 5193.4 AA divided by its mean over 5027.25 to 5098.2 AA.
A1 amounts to 1.0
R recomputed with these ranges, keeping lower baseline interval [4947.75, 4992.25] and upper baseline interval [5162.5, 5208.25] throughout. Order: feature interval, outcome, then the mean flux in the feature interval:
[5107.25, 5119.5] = -0.08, 37.9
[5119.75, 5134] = -0.05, 36.6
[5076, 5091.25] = -0.04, 37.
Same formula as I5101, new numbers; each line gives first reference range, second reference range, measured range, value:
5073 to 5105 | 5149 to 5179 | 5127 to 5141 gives -0.2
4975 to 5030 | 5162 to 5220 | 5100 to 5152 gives -2.6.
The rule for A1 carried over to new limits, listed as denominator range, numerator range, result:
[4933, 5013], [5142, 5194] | 0.97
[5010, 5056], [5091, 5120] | 1.06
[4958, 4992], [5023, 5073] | 1.02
